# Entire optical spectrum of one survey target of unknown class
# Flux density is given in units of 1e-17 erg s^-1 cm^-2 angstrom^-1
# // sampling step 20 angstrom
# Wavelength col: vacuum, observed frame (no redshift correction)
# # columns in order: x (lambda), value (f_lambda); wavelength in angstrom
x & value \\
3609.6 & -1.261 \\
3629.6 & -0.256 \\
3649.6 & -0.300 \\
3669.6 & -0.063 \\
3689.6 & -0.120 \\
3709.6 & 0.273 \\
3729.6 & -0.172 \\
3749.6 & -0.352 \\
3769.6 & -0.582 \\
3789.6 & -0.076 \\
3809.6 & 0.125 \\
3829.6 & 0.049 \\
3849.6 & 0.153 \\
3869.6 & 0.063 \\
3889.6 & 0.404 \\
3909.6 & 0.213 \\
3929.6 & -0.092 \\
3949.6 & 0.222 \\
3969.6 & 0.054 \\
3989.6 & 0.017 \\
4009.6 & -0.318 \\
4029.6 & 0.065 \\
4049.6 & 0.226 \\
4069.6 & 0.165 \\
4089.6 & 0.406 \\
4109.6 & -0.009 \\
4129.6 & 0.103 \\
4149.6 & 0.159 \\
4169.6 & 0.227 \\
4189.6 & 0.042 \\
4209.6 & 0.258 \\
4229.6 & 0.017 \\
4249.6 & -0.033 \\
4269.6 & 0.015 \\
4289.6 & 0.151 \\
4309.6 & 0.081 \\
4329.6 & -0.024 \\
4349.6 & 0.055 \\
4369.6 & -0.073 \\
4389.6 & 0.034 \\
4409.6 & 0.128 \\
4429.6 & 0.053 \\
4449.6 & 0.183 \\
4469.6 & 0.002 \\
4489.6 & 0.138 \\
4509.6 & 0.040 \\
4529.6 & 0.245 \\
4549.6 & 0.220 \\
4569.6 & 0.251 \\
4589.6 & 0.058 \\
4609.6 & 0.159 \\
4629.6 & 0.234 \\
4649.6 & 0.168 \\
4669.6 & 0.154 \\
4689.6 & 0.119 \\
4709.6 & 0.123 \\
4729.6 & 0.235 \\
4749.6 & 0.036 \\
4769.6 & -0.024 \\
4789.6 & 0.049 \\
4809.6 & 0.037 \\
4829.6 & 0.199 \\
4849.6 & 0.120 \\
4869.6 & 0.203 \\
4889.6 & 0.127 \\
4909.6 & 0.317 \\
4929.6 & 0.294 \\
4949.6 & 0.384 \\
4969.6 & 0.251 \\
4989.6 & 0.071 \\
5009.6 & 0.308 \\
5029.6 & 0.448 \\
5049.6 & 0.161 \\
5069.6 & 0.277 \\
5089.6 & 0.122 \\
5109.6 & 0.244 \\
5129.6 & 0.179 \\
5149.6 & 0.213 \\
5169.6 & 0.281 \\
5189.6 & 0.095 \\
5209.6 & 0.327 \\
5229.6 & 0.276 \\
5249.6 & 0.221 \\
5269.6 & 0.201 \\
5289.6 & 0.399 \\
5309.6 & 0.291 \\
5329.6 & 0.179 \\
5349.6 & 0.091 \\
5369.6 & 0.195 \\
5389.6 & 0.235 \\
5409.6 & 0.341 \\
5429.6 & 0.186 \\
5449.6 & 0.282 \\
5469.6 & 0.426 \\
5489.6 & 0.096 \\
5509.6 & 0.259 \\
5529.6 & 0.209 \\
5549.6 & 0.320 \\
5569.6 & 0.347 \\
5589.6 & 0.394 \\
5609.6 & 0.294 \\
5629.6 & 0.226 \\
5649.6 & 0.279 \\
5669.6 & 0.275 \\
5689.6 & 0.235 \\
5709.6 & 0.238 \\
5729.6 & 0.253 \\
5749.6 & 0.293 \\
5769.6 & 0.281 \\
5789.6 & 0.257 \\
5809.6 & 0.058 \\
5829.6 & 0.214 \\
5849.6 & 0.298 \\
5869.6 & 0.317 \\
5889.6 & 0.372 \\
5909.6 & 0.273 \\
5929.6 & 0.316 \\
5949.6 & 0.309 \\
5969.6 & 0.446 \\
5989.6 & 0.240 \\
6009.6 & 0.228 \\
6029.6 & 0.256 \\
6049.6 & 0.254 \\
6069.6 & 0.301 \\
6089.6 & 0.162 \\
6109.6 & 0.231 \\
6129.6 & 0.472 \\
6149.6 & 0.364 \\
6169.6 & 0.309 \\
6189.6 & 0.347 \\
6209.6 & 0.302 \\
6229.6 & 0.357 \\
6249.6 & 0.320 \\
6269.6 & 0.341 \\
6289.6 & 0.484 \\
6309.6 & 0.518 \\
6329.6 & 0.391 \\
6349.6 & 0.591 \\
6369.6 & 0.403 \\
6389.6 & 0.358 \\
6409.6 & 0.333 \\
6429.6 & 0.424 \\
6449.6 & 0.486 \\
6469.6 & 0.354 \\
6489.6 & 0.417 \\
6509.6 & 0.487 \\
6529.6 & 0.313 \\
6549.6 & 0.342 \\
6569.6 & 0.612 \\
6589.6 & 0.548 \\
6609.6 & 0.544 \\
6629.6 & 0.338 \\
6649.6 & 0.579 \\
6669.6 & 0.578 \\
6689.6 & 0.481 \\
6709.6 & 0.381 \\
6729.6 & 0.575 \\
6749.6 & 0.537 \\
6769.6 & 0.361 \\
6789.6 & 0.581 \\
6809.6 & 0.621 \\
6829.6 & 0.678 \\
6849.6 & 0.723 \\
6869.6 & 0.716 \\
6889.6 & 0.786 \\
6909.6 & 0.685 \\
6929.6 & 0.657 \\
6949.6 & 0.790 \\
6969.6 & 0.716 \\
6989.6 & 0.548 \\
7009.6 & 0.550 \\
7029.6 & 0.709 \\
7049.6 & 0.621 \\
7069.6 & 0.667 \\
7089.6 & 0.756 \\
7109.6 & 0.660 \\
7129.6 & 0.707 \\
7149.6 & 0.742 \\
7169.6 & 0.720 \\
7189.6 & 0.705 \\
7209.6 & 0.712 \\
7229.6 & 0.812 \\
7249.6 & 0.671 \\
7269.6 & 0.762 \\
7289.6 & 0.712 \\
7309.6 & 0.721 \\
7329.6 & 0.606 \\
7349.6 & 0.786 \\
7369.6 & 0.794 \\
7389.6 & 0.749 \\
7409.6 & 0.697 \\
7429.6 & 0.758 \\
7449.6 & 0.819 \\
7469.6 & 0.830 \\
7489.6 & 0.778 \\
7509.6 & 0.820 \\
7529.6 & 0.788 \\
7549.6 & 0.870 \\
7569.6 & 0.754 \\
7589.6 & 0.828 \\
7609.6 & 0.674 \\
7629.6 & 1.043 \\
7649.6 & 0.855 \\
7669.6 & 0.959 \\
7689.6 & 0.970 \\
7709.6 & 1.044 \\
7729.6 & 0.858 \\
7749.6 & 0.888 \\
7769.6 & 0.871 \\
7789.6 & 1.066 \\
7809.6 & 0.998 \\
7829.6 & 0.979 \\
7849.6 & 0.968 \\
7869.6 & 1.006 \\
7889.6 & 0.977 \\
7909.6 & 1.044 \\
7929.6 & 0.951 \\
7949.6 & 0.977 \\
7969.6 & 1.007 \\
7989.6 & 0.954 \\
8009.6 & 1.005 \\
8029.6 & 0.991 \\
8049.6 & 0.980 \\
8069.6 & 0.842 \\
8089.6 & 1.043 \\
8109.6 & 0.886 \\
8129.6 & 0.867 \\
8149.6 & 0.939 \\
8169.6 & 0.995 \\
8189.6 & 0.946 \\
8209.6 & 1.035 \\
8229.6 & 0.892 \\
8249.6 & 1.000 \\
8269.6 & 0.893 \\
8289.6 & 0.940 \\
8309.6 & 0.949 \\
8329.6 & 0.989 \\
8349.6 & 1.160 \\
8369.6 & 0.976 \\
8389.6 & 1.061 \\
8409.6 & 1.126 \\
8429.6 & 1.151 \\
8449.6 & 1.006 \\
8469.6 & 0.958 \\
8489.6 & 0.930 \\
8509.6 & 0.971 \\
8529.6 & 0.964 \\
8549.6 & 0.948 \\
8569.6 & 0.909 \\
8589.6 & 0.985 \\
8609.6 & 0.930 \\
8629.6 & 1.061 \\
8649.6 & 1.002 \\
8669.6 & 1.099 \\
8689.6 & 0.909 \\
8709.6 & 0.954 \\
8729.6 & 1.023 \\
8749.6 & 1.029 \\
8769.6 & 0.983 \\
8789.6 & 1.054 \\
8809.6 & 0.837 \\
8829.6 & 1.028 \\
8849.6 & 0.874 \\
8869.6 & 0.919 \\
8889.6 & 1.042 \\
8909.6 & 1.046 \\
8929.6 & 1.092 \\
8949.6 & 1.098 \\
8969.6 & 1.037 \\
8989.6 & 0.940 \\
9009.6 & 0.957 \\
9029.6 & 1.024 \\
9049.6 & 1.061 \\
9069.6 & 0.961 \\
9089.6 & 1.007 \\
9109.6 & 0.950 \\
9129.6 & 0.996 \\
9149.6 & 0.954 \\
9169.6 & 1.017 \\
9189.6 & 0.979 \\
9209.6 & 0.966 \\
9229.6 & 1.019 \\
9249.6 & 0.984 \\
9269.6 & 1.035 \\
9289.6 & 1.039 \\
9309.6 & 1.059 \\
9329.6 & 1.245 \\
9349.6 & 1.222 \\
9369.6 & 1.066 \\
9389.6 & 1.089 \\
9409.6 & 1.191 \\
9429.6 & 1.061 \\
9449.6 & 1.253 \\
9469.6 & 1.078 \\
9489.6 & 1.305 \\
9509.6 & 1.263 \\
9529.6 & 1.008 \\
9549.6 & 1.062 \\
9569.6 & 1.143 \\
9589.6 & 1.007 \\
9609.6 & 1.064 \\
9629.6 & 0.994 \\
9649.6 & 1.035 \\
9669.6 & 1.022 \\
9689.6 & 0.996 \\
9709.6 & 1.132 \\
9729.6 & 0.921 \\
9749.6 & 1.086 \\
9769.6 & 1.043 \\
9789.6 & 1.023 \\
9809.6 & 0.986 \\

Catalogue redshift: 0.704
